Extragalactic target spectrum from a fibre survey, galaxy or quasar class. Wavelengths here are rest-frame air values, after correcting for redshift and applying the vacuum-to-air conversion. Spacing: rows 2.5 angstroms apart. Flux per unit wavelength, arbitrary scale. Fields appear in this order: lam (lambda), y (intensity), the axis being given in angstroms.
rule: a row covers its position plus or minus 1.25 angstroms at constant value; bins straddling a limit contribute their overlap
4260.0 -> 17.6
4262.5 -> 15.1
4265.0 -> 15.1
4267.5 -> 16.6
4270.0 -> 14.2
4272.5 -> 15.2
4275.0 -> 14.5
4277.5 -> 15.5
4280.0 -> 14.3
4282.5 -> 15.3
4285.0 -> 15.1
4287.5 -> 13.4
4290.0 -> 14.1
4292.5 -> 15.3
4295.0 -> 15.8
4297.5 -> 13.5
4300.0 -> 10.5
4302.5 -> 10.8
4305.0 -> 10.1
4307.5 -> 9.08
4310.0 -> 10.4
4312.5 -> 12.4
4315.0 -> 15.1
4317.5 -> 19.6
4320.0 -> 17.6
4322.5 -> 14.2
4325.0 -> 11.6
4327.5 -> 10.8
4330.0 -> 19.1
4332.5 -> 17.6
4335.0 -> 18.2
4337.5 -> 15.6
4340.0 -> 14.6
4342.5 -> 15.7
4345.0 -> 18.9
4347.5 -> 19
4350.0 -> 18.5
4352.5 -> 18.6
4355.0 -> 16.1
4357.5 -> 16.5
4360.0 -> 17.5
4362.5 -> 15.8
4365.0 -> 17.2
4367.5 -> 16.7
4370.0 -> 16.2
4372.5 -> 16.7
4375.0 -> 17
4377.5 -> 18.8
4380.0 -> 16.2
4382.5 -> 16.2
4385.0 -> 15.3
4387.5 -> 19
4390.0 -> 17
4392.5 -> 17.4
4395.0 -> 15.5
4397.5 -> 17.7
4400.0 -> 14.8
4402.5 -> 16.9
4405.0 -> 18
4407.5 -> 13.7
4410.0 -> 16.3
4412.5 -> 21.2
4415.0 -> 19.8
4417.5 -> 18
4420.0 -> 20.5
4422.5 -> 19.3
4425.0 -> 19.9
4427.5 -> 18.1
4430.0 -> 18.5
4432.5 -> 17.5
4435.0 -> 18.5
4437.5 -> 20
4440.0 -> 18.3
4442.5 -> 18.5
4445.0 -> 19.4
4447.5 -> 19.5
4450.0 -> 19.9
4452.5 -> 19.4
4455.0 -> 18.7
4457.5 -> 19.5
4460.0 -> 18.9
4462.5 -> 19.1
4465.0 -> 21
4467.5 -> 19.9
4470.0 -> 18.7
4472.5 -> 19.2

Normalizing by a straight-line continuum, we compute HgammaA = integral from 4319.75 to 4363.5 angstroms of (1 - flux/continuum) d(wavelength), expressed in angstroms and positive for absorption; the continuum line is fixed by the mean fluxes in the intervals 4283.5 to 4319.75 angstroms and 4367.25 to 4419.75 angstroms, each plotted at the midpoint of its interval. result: -4.1 angstroms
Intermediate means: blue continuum 13.4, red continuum 17.1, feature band 16.4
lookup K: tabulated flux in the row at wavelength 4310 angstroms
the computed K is 10.4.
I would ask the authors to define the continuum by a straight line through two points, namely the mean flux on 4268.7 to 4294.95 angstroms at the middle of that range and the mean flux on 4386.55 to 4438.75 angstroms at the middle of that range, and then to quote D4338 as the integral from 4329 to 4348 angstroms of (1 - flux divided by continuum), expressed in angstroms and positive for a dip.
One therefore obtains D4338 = -1.3 angstroms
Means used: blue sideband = 14.7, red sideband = 18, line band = 17.2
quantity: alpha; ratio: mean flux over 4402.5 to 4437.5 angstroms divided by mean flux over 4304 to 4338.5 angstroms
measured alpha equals 1.28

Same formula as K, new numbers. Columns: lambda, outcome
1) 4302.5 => 10.8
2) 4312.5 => 12.4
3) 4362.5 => 15.8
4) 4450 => 19.9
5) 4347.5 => 19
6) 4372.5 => 16.7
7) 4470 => 18.7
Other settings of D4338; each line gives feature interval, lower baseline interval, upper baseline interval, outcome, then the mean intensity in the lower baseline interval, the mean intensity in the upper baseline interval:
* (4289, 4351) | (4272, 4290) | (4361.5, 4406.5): 3.2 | 14.7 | 16.8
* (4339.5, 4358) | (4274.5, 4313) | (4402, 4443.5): -2.4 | 13.1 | 18.4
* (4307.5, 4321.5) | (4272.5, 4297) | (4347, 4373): 1.1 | 14.8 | 17.1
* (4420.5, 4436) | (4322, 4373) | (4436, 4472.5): -0.1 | 16.5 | 19.3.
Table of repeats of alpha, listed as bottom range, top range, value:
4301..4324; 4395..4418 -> 1.31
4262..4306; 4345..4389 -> 1.22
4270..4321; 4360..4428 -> 1.25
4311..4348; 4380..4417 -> 1.07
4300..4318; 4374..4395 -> 1.41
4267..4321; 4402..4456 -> 1.34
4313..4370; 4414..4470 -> 1.16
